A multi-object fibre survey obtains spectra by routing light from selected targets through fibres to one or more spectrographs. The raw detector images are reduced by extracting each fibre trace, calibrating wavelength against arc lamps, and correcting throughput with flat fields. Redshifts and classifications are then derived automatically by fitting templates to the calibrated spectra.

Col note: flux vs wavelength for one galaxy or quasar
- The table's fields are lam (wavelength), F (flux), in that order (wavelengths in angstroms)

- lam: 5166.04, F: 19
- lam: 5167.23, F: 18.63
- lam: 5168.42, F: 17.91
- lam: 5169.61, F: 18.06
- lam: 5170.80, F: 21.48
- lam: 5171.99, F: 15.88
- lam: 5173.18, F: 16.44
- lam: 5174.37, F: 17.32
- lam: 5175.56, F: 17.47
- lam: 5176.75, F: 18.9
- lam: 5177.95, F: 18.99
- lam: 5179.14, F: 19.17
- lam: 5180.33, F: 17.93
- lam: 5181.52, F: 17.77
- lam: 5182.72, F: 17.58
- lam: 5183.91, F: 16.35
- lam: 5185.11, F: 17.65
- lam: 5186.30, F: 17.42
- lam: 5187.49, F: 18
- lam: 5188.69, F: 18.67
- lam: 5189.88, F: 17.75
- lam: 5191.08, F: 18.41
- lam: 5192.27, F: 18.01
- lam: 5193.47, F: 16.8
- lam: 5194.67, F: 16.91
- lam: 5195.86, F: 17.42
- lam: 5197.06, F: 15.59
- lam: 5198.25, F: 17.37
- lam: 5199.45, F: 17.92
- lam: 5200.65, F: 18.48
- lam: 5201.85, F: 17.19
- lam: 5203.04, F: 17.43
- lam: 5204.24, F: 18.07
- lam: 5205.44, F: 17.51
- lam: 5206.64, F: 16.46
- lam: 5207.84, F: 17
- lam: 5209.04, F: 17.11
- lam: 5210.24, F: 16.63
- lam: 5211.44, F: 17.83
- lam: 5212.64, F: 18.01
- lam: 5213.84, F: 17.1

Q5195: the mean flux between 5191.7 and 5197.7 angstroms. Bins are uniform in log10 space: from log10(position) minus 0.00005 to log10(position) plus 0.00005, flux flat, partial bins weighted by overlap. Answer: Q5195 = 16.9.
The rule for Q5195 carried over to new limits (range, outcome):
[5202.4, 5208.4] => 17.3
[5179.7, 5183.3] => 17.8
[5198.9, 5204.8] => 17.8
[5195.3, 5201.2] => 17.3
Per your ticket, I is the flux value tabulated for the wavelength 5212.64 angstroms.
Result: 18.01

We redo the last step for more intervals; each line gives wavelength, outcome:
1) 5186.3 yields 17.42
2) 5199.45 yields 17.92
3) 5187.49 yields 18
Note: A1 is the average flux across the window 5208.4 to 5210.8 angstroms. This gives 16.9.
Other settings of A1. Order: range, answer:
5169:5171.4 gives 19.8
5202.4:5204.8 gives 17.8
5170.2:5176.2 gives 17.7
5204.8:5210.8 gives 16.9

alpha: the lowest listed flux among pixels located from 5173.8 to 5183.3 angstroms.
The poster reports 17.32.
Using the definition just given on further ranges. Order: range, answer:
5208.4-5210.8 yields 16.63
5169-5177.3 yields 15.88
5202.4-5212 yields 16.46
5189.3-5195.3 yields 16.8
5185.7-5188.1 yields 17.42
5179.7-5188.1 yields 16.35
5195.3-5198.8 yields 15.59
